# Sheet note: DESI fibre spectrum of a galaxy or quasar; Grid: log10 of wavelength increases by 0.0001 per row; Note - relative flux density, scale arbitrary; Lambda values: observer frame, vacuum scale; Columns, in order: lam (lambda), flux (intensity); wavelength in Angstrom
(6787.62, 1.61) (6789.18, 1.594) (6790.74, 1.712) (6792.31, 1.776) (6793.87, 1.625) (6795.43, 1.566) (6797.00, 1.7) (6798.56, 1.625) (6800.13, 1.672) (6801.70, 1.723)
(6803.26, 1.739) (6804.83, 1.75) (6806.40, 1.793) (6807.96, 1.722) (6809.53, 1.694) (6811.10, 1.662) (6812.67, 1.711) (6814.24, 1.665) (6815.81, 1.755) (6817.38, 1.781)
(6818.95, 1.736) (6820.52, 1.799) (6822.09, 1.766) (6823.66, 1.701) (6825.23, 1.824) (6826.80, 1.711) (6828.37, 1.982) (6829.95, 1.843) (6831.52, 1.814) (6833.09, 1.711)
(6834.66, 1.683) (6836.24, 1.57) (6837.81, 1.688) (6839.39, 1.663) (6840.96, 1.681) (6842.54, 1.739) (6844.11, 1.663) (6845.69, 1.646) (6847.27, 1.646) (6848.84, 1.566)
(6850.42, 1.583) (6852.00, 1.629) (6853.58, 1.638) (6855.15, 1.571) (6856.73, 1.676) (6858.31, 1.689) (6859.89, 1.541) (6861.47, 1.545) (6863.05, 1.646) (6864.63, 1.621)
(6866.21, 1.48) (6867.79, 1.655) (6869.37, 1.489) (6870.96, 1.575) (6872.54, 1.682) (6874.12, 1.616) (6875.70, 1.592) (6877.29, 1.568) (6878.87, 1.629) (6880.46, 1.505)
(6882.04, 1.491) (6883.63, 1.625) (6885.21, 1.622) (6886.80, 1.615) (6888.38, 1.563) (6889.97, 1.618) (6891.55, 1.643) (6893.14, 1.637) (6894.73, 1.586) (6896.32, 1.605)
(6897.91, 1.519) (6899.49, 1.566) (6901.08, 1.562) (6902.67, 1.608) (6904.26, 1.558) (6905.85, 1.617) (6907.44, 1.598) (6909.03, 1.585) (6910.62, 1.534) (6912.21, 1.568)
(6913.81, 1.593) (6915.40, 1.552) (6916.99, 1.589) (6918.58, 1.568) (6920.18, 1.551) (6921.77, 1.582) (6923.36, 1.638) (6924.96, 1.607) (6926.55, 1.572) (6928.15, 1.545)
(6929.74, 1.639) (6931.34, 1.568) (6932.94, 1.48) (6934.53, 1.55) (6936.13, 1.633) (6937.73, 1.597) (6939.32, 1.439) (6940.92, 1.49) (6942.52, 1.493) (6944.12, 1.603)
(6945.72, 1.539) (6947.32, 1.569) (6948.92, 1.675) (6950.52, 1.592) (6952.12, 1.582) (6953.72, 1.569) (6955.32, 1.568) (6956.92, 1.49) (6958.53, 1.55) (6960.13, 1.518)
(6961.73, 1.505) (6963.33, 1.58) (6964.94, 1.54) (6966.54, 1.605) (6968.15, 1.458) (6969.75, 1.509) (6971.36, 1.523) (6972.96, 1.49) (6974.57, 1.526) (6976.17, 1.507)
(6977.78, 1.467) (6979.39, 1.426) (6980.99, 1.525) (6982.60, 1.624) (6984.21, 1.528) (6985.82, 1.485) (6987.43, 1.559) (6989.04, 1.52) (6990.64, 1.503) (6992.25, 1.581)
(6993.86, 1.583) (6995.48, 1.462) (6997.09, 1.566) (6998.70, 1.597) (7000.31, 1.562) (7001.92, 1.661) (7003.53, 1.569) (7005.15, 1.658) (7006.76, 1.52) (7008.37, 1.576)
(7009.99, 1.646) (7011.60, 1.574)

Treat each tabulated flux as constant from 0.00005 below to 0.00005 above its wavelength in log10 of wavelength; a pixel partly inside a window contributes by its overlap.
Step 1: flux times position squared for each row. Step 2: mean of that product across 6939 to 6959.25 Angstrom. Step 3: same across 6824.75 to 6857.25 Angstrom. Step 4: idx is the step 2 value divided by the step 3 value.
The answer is 0.9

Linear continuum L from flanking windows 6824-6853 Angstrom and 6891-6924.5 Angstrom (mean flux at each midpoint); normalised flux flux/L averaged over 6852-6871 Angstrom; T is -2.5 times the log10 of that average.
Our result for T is 0.04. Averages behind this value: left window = 1.7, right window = 1.58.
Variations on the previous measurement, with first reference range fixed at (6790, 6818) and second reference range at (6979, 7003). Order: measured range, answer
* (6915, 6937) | 0.017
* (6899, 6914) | 0.027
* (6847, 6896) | 0.033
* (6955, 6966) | 0.026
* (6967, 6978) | 0.044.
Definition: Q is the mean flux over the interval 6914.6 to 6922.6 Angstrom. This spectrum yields 1.57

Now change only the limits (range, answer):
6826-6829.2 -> 1.84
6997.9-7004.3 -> 1.6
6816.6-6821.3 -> 1.77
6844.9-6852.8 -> 1.61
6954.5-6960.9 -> 1.53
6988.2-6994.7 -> 1.55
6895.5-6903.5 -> 1.57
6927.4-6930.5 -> 1.59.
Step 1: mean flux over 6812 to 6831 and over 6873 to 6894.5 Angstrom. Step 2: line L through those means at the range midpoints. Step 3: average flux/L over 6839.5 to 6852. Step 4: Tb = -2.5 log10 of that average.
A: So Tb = 0.04 mag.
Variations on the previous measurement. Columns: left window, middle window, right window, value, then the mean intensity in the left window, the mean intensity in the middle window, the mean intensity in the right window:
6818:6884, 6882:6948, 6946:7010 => 0.018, 1.65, 1.58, 1.55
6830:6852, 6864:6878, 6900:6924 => 0.031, 1.67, 1.59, 1.58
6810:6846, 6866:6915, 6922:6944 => 0.030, 1.73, 1.58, 1.56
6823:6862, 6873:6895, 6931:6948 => 0.017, 1.68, 1.6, 1.54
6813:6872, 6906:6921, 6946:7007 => 0.023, 1.68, 1.57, 1.55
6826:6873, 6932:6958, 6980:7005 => 0.024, 1.65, 1.55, 1.56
